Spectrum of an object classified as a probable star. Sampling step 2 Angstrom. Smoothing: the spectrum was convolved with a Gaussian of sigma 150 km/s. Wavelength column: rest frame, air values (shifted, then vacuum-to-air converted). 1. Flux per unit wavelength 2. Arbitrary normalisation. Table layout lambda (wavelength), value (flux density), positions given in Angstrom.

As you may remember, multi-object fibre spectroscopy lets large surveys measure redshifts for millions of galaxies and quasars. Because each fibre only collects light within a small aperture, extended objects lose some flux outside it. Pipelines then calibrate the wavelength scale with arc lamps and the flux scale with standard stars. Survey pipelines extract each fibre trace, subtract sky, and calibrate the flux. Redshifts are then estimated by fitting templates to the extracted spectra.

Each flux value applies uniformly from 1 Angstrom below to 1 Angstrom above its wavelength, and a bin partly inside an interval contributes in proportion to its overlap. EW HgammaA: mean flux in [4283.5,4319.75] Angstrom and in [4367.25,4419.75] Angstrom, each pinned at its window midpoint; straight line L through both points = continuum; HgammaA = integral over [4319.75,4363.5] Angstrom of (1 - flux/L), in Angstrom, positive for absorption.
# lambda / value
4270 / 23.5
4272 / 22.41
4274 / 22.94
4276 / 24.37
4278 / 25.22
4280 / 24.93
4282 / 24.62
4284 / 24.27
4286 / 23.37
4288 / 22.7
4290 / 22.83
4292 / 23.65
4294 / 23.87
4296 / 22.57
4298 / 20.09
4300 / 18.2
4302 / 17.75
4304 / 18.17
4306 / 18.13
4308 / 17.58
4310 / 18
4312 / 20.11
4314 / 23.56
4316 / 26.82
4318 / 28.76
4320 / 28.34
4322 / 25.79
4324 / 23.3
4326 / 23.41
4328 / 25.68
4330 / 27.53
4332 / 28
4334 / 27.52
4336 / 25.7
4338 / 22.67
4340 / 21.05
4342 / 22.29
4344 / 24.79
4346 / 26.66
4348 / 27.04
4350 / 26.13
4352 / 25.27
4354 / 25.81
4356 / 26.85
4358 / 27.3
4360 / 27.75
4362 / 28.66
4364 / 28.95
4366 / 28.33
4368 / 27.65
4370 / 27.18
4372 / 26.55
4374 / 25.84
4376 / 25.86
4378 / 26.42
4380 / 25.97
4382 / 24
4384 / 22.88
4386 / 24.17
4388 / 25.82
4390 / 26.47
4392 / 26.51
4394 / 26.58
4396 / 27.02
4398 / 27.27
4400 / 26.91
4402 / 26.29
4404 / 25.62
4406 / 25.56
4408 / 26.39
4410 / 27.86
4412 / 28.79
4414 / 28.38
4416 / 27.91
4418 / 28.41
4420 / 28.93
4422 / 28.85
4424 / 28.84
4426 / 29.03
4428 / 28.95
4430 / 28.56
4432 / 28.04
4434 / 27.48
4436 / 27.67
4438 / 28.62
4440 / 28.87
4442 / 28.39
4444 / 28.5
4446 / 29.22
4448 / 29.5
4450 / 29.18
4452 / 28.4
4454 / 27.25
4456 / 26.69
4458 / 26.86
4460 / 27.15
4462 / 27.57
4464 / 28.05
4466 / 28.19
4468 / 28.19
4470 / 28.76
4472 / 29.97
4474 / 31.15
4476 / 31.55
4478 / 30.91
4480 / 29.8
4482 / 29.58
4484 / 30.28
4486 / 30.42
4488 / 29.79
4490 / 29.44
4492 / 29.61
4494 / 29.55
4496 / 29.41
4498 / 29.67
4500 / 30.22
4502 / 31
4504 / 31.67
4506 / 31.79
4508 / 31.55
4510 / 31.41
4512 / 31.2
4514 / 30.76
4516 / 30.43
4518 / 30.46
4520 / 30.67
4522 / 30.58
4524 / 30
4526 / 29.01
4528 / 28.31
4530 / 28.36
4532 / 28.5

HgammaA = -3.6 Angstrom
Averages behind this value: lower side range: 21.8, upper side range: 26.5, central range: 25.8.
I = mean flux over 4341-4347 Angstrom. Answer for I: 24.6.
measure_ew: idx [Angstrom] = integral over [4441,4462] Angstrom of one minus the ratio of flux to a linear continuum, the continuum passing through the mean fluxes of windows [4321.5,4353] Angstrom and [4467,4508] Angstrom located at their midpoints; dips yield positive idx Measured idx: 0.6 Angstrom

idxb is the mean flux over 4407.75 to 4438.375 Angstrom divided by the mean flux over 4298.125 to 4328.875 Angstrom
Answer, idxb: 1.28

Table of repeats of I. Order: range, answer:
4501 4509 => 31.5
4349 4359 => 26.3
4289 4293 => 23.2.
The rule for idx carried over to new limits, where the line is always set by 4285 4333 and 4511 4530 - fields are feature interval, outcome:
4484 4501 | -0.4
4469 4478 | -0.6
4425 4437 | -0.6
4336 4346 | 0.2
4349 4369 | -2.2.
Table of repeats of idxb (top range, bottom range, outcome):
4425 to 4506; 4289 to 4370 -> 1.20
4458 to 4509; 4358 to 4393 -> 1.13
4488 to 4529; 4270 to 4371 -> 1.25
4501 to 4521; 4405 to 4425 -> 1.11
